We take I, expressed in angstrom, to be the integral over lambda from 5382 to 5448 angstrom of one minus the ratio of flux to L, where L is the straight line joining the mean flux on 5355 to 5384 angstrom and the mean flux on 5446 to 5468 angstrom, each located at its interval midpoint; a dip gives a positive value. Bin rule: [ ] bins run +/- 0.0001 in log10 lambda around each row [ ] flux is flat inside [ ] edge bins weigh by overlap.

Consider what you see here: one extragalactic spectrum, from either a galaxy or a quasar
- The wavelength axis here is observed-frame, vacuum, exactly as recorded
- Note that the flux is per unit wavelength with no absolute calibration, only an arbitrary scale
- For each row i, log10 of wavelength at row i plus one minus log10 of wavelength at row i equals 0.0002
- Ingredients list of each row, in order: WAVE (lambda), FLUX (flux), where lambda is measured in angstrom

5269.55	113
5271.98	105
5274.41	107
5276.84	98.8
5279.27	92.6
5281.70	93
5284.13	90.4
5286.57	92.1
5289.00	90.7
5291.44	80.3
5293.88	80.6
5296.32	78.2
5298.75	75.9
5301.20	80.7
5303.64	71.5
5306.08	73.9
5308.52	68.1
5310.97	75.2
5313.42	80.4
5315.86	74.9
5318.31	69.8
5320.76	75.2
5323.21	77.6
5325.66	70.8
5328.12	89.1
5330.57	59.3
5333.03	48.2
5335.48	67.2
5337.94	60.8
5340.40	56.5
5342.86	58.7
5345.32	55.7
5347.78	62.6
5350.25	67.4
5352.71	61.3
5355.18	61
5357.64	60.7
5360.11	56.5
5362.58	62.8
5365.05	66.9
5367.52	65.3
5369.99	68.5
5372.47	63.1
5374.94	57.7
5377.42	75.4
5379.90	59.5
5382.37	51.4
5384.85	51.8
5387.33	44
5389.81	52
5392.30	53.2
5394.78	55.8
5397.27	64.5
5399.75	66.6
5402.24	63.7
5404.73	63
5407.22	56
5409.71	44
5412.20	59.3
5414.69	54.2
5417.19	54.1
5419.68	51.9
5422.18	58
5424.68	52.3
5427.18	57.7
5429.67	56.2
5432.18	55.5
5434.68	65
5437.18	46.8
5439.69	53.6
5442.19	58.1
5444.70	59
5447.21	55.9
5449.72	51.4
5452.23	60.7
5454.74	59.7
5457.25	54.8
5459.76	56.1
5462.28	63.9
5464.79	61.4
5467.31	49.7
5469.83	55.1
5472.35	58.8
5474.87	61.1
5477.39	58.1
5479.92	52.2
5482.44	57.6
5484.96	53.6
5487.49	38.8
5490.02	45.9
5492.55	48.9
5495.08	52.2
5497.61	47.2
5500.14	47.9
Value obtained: 4.3 angstrom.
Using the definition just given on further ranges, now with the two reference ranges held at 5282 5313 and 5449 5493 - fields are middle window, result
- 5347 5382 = 3.6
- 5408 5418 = 1.6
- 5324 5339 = 1.8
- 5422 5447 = 1.7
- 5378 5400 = 3.7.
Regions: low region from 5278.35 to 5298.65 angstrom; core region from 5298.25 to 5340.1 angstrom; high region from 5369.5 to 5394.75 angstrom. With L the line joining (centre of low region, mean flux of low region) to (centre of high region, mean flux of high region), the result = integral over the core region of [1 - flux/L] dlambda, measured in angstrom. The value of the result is 3.1 angstrom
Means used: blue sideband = 86.6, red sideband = 57.2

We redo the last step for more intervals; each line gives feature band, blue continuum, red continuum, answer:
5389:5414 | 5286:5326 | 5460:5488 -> 2.8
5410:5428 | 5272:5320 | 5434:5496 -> 2.3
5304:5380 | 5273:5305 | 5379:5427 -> 6.3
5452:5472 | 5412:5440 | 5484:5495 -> -2.7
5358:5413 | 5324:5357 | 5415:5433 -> -0.4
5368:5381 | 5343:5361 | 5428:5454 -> -1.2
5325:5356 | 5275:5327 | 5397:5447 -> 4.3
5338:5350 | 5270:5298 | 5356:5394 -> 1.9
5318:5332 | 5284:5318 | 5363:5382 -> 0.1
